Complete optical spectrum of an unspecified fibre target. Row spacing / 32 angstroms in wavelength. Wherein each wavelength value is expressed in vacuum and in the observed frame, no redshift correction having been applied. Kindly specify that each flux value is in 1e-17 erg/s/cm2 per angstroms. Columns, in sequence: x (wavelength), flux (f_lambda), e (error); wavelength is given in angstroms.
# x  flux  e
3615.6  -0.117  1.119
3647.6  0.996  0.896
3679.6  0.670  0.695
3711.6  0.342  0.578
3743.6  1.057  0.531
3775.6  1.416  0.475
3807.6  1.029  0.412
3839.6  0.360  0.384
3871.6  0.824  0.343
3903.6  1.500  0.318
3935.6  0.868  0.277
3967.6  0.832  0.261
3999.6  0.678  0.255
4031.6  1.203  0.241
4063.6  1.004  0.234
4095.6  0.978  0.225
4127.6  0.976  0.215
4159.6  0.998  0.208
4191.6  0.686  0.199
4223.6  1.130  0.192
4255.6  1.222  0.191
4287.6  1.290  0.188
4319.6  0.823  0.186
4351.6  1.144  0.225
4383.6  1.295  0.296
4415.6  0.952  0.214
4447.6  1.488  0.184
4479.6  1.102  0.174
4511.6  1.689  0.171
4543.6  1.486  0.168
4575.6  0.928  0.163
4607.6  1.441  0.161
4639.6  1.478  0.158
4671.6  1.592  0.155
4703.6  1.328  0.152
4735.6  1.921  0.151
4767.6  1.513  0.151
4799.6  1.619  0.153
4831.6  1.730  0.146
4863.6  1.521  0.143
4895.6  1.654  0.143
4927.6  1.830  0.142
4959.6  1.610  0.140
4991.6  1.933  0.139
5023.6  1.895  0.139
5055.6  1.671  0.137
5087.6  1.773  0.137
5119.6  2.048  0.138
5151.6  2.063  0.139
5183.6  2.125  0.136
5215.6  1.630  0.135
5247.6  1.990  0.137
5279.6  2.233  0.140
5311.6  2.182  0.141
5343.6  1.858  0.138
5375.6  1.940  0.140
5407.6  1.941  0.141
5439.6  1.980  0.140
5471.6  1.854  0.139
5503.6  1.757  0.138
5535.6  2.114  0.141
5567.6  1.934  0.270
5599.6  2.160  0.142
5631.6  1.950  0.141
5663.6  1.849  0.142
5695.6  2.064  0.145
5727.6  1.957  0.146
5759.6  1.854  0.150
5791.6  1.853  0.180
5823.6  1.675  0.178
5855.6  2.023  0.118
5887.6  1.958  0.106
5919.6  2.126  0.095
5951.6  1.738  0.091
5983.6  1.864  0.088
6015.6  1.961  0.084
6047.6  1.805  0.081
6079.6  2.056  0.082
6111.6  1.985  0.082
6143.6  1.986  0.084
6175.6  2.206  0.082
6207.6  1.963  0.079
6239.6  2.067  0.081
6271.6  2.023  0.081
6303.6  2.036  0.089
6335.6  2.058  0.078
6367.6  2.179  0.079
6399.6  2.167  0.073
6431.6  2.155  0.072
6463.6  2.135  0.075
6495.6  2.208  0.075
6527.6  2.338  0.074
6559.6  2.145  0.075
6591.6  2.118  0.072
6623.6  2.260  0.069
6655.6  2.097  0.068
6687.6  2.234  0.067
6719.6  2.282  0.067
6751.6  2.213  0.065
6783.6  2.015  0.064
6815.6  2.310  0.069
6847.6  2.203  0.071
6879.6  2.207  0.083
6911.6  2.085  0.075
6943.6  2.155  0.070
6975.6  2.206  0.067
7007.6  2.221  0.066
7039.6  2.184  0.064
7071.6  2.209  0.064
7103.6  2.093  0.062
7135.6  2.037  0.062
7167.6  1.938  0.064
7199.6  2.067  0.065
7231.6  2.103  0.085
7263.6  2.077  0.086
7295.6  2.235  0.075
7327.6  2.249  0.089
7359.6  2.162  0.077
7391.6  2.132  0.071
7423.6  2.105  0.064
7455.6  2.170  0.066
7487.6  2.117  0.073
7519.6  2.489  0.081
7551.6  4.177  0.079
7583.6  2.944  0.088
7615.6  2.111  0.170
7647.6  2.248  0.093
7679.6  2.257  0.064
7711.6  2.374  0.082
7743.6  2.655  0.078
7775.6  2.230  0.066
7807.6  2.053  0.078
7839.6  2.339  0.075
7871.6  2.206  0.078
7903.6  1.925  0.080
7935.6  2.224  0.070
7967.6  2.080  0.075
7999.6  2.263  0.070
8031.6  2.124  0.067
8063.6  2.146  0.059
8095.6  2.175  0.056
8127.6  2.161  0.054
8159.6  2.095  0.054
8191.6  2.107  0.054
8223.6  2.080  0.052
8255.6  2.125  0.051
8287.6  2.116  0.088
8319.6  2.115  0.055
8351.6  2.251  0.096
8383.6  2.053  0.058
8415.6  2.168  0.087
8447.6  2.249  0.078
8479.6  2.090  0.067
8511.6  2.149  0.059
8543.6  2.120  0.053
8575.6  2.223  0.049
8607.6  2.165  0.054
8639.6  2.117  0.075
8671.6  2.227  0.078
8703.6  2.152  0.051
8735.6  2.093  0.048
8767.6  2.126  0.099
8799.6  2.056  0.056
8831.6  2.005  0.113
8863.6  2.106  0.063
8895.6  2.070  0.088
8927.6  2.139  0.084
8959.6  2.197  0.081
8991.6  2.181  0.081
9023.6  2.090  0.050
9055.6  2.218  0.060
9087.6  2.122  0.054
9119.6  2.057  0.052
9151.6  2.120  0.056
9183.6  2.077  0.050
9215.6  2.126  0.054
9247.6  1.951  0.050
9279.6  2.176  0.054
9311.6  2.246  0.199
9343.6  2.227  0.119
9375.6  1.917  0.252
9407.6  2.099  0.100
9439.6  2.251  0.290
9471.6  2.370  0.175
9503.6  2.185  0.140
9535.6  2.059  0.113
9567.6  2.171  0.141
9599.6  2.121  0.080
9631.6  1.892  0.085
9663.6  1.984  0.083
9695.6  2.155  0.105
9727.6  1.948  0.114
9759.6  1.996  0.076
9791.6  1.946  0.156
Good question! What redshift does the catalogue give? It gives 0.15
